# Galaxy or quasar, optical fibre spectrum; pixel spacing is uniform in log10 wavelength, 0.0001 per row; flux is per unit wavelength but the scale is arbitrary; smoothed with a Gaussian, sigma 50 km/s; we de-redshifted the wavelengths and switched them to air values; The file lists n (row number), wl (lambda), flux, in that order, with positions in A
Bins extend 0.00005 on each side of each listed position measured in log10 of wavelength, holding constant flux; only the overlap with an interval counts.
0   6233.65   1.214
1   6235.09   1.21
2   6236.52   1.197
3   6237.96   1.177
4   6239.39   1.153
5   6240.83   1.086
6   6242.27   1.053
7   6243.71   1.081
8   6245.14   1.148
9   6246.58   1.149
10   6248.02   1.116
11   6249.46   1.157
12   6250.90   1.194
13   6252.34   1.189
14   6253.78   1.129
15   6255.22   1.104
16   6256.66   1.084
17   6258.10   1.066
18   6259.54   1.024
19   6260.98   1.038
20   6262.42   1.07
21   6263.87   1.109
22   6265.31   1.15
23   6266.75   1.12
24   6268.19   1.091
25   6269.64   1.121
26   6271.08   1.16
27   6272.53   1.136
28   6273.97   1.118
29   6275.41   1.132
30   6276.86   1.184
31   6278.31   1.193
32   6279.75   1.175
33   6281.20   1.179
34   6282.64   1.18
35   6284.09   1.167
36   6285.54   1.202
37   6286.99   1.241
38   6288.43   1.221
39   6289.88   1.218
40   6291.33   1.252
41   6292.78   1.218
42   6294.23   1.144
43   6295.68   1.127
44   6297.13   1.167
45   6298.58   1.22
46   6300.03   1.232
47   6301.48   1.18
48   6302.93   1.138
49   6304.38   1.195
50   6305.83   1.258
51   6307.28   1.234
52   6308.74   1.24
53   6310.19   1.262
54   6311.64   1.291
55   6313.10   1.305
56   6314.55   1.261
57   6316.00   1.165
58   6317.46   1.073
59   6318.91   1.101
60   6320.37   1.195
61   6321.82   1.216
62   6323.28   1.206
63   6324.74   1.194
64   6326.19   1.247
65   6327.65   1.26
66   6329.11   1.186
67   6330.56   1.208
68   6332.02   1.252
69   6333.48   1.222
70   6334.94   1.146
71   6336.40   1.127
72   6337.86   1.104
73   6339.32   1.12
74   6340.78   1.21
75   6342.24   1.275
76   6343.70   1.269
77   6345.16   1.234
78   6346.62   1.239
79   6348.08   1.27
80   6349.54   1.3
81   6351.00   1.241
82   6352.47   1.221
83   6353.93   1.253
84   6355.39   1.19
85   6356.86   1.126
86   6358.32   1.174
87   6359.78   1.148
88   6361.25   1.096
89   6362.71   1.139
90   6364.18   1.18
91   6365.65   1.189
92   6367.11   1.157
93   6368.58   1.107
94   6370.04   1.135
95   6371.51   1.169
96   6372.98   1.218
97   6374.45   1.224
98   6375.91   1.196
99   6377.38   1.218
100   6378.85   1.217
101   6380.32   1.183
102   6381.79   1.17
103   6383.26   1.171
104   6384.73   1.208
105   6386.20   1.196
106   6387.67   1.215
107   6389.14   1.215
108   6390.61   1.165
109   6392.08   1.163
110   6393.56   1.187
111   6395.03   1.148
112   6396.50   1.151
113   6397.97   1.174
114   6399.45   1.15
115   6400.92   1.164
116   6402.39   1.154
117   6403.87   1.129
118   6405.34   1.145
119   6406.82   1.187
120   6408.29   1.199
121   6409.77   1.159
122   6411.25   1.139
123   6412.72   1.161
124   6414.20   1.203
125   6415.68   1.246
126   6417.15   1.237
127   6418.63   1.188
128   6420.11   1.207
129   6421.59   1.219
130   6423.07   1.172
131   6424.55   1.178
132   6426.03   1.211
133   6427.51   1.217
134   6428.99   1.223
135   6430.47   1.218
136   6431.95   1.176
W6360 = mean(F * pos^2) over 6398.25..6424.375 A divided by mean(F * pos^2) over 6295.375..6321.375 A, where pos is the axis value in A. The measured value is 1.0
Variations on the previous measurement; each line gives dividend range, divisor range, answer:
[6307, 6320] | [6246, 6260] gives 1.10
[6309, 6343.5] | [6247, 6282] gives 1.09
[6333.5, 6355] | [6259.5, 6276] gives 1.12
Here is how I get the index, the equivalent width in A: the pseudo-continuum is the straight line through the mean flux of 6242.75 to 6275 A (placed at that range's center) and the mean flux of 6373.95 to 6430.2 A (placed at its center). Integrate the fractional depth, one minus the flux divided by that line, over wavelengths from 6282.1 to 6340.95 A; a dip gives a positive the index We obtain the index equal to -3.0 A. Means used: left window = 1.12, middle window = 1.2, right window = 1.19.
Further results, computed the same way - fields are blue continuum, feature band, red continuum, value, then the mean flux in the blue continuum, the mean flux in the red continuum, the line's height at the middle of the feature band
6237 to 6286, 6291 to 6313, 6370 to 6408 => -1.3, 1.13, 1.18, 1.15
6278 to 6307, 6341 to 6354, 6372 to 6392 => -0.6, 1.2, 1.2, 1.2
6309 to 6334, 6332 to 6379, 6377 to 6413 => 0.2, 1.21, 1.17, 1.2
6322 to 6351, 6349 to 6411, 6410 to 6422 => 1.4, 1.21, 1.2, 1.21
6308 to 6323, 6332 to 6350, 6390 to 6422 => -0.1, 1.21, 1.18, 1.2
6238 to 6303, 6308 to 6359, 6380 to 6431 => -2.0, 1.15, 1.18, 1.16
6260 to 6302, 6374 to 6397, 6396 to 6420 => -0.3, 1.16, 1.18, 1.17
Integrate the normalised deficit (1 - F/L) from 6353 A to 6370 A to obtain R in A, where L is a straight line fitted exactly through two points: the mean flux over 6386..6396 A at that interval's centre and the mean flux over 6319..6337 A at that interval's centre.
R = 0.5 A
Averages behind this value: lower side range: 1.2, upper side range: 1.18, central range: 1.16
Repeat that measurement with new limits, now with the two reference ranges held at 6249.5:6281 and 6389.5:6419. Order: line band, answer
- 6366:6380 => -0.2 A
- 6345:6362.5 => -0.7 A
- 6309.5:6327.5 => -1.1 A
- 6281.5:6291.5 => -0.7 A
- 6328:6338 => -0.3 A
